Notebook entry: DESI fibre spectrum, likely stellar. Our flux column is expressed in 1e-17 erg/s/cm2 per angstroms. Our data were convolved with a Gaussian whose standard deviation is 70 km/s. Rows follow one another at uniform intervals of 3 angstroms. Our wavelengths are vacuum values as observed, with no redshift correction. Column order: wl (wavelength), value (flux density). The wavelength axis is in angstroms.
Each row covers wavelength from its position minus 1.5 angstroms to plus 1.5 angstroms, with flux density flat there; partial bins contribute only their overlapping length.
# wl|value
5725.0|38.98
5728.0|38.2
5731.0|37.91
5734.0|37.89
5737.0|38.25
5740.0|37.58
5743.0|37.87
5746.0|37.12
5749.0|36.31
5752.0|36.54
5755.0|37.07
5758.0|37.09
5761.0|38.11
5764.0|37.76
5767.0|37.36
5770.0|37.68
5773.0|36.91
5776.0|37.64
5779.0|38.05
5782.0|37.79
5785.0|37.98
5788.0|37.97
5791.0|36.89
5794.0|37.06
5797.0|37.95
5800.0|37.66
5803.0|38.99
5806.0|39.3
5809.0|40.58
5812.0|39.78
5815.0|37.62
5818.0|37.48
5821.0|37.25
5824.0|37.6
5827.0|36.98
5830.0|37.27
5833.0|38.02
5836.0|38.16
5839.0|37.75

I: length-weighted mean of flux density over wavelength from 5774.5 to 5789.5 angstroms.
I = 37.9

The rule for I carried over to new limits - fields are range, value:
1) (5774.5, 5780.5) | 37.8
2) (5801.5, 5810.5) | 39.6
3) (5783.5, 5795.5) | 37.5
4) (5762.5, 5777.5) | 37.5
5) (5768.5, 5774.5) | 37.3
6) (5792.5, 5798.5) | 37.5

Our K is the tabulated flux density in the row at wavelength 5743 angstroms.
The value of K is 37.87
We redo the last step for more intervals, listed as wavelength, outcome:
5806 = 39.3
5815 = 37.62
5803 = 38.99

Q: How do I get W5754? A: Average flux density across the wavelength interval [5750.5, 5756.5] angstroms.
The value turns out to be 36.8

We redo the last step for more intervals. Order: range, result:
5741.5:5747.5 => 37.5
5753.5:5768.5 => 37.5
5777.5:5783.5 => 37.9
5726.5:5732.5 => 38.1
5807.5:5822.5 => 38.5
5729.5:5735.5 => 37.9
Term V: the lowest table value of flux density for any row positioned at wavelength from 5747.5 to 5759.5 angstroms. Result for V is 36.31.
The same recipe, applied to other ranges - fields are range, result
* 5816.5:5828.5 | 36.98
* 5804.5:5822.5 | 37.25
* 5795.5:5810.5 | 37.66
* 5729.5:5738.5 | 37.89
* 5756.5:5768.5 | 37.09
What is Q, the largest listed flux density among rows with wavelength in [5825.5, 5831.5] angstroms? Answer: 37.27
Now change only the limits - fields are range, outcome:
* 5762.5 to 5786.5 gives 38.05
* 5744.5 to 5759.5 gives 37.12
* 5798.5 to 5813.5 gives 40.58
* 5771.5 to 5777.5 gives 37.64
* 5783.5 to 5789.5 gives 37.98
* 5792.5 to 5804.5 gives 38.99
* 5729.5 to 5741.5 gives 38.25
